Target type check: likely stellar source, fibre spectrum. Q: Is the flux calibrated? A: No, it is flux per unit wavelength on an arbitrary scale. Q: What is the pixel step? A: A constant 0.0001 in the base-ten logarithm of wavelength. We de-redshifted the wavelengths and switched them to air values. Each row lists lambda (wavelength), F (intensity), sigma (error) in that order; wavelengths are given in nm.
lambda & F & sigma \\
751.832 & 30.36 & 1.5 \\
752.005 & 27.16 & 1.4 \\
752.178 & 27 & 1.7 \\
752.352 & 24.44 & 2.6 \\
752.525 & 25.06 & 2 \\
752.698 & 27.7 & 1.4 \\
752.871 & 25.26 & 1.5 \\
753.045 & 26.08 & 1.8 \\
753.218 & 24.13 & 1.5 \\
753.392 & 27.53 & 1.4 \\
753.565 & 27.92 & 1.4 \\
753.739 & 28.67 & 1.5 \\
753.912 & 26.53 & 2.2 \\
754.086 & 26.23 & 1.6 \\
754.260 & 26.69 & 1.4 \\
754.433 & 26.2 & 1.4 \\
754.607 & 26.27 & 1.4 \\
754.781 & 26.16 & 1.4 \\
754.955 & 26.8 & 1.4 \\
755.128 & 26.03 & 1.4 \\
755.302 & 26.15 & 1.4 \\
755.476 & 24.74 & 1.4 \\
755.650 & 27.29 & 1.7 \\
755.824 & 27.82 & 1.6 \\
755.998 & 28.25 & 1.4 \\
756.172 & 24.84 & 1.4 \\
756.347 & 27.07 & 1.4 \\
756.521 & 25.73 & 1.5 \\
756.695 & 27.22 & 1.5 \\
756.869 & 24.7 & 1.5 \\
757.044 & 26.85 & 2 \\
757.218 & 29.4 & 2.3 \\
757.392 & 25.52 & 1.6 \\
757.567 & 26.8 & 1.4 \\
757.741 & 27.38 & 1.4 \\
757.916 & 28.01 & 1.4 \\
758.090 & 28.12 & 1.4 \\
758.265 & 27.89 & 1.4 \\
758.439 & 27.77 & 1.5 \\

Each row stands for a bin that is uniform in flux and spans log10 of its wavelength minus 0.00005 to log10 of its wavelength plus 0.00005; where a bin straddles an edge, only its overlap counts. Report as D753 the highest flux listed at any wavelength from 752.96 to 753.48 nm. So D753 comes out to 27.53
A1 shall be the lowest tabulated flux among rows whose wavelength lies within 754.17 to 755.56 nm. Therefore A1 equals 24.74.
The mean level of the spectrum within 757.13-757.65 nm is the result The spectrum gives 27.2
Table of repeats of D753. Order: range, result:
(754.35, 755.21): 26.8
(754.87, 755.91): 27.82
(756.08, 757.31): 29.4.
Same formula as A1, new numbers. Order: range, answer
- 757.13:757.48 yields 25.52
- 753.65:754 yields 26.53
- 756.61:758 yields 24.7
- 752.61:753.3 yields 24.13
